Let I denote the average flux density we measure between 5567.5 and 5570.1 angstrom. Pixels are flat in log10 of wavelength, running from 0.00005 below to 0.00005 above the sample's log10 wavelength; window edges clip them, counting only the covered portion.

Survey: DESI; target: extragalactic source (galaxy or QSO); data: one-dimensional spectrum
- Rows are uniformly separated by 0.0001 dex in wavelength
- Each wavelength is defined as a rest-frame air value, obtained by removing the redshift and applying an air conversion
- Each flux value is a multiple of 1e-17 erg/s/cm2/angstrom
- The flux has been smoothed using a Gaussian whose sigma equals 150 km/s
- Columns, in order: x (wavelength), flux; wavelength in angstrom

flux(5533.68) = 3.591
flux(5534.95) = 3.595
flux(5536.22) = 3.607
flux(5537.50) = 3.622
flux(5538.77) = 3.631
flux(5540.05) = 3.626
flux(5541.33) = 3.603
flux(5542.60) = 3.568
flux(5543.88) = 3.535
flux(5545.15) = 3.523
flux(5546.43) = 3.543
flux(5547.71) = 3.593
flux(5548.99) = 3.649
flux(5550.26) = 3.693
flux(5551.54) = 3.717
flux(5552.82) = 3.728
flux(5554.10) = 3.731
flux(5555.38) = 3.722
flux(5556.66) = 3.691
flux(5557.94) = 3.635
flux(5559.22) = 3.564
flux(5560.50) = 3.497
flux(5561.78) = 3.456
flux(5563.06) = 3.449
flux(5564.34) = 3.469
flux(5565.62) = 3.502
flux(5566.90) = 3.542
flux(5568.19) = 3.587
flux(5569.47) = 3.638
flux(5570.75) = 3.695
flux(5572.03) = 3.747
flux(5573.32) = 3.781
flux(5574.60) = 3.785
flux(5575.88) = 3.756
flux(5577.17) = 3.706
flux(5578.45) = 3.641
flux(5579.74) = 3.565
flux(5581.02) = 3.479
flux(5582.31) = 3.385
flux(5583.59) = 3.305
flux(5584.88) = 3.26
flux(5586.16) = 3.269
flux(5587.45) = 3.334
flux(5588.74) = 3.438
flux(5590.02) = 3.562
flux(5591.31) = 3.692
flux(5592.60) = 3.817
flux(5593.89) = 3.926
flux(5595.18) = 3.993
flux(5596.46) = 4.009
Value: 3.6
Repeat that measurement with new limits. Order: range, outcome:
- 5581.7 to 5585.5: 3.32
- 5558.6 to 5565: 3.49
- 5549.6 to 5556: 3.72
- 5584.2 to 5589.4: 3.33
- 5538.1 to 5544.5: 3.59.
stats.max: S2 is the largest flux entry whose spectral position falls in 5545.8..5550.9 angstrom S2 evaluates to 3.693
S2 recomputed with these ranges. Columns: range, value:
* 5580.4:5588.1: 3.479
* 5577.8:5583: 3.641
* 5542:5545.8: 3.568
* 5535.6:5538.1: 3.622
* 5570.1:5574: 3.781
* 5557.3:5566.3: 3.635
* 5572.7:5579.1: 3.785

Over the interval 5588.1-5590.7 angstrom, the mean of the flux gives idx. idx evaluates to 3.51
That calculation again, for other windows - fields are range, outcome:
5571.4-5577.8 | 3.75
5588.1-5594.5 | 3.69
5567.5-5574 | 3.69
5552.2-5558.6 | 3.7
